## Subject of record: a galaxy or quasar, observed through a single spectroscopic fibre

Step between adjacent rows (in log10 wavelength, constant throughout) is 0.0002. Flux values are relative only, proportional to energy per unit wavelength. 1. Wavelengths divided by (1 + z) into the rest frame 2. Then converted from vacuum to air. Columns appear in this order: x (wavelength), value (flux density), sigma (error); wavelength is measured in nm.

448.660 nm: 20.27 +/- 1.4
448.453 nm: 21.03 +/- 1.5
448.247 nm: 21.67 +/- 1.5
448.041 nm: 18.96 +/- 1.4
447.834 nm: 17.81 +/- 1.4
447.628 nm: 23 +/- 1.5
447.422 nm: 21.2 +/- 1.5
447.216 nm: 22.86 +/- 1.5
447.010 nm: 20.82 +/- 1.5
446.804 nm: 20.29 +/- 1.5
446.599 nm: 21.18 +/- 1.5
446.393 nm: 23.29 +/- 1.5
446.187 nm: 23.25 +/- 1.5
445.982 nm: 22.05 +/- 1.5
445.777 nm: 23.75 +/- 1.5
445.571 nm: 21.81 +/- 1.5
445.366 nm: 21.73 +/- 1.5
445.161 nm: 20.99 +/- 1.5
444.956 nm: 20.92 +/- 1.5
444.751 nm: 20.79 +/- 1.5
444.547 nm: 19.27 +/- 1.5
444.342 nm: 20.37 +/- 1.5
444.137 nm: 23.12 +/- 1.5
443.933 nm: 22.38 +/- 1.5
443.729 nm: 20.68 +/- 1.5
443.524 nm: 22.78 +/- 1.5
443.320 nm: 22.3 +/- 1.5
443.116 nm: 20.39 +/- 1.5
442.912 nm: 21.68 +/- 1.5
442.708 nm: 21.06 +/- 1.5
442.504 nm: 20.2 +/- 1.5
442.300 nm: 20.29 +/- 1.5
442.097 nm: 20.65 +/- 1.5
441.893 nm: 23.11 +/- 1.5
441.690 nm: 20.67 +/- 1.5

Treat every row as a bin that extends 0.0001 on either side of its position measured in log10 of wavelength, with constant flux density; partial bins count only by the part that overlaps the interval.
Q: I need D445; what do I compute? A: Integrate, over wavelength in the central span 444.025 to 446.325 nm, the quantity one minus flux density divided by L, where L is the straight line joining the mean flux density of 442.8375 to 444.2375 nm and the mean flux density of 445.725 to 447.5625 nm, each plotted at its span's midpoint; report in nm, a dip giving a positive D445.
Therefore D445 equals 0.033 nm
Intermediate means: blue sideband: 21.9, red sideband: 22.1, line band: 21.7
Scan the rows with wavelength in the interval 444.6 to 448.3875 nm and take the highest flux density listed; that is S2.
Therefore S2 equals 23.75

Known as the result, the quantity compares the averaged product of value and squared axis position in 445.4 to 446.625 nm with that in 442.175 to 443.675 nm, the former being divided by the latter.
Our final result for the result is 1.08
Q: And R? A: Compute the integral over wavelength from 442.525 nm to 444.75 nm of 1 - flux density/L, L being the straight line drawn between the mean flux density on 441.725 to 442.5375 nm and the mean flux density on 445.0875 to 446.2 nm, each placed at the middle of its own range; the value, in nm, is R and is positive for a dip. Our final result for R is 0.03 nm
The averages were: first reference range 21.1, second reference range 22.2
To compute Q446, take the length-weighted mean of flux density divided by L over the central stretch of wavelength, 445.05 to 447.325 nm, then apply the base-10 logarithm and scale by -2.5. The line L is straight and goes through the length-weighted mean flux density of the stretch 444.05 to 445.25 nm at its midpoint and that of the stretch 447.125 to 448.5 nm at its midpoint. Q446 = -0.06 mag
